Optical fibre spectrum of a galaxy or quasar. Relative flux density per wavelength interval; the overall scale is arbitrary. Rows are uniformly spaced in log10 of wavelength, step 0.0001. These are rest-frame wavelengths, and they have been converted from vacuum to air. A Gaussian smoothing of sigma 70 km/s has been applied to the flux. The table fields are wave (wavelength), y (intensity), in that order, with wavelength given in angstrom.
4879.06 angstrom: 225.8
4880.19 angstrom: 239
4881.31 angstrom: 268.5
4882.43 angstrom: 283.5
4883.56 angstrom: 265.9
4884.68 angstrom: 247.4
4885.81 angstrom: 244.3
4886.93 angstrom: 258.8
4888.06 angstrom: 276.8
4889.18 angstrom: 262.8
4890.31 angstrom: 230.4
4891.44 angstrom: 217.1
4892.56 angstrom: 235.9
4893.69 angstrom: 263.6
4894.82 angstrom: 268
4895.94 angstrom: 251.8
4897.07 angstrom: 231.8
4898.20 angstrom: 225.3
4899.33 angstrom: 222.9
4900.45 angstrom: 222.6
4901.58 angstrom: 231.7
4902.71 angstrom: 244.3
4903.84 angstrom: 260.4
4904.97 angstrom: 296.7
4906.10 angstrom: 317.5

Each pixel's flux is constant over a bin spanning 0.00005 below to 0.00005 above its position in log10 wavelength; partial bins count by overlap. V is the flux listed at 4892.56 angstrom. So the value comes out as 235.9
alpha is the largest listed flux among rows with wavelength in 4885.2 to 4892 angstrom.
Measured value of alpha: 276.8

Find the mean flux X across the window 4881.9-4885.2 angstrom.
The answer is 266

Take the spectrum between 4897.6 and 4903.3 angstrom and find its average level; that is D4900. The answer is 230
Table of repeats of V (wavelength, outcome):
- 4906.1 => 317.5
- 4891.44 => 217.1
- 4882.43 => 283.5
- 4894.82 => 268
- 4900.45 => 222.6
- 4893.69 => 263.6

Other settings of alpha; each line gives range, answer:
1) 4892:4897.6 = 268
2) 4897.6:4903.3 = 244.3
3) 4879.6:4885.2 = 283.5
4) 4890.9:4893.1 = 235.9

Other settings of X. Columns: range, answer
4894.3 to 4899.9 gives 240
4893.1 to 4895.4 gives 265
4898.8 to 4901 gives 224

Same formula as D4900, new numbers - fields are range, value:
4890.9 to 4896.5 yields 248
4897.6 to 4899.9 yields 225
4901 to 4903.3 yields 238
